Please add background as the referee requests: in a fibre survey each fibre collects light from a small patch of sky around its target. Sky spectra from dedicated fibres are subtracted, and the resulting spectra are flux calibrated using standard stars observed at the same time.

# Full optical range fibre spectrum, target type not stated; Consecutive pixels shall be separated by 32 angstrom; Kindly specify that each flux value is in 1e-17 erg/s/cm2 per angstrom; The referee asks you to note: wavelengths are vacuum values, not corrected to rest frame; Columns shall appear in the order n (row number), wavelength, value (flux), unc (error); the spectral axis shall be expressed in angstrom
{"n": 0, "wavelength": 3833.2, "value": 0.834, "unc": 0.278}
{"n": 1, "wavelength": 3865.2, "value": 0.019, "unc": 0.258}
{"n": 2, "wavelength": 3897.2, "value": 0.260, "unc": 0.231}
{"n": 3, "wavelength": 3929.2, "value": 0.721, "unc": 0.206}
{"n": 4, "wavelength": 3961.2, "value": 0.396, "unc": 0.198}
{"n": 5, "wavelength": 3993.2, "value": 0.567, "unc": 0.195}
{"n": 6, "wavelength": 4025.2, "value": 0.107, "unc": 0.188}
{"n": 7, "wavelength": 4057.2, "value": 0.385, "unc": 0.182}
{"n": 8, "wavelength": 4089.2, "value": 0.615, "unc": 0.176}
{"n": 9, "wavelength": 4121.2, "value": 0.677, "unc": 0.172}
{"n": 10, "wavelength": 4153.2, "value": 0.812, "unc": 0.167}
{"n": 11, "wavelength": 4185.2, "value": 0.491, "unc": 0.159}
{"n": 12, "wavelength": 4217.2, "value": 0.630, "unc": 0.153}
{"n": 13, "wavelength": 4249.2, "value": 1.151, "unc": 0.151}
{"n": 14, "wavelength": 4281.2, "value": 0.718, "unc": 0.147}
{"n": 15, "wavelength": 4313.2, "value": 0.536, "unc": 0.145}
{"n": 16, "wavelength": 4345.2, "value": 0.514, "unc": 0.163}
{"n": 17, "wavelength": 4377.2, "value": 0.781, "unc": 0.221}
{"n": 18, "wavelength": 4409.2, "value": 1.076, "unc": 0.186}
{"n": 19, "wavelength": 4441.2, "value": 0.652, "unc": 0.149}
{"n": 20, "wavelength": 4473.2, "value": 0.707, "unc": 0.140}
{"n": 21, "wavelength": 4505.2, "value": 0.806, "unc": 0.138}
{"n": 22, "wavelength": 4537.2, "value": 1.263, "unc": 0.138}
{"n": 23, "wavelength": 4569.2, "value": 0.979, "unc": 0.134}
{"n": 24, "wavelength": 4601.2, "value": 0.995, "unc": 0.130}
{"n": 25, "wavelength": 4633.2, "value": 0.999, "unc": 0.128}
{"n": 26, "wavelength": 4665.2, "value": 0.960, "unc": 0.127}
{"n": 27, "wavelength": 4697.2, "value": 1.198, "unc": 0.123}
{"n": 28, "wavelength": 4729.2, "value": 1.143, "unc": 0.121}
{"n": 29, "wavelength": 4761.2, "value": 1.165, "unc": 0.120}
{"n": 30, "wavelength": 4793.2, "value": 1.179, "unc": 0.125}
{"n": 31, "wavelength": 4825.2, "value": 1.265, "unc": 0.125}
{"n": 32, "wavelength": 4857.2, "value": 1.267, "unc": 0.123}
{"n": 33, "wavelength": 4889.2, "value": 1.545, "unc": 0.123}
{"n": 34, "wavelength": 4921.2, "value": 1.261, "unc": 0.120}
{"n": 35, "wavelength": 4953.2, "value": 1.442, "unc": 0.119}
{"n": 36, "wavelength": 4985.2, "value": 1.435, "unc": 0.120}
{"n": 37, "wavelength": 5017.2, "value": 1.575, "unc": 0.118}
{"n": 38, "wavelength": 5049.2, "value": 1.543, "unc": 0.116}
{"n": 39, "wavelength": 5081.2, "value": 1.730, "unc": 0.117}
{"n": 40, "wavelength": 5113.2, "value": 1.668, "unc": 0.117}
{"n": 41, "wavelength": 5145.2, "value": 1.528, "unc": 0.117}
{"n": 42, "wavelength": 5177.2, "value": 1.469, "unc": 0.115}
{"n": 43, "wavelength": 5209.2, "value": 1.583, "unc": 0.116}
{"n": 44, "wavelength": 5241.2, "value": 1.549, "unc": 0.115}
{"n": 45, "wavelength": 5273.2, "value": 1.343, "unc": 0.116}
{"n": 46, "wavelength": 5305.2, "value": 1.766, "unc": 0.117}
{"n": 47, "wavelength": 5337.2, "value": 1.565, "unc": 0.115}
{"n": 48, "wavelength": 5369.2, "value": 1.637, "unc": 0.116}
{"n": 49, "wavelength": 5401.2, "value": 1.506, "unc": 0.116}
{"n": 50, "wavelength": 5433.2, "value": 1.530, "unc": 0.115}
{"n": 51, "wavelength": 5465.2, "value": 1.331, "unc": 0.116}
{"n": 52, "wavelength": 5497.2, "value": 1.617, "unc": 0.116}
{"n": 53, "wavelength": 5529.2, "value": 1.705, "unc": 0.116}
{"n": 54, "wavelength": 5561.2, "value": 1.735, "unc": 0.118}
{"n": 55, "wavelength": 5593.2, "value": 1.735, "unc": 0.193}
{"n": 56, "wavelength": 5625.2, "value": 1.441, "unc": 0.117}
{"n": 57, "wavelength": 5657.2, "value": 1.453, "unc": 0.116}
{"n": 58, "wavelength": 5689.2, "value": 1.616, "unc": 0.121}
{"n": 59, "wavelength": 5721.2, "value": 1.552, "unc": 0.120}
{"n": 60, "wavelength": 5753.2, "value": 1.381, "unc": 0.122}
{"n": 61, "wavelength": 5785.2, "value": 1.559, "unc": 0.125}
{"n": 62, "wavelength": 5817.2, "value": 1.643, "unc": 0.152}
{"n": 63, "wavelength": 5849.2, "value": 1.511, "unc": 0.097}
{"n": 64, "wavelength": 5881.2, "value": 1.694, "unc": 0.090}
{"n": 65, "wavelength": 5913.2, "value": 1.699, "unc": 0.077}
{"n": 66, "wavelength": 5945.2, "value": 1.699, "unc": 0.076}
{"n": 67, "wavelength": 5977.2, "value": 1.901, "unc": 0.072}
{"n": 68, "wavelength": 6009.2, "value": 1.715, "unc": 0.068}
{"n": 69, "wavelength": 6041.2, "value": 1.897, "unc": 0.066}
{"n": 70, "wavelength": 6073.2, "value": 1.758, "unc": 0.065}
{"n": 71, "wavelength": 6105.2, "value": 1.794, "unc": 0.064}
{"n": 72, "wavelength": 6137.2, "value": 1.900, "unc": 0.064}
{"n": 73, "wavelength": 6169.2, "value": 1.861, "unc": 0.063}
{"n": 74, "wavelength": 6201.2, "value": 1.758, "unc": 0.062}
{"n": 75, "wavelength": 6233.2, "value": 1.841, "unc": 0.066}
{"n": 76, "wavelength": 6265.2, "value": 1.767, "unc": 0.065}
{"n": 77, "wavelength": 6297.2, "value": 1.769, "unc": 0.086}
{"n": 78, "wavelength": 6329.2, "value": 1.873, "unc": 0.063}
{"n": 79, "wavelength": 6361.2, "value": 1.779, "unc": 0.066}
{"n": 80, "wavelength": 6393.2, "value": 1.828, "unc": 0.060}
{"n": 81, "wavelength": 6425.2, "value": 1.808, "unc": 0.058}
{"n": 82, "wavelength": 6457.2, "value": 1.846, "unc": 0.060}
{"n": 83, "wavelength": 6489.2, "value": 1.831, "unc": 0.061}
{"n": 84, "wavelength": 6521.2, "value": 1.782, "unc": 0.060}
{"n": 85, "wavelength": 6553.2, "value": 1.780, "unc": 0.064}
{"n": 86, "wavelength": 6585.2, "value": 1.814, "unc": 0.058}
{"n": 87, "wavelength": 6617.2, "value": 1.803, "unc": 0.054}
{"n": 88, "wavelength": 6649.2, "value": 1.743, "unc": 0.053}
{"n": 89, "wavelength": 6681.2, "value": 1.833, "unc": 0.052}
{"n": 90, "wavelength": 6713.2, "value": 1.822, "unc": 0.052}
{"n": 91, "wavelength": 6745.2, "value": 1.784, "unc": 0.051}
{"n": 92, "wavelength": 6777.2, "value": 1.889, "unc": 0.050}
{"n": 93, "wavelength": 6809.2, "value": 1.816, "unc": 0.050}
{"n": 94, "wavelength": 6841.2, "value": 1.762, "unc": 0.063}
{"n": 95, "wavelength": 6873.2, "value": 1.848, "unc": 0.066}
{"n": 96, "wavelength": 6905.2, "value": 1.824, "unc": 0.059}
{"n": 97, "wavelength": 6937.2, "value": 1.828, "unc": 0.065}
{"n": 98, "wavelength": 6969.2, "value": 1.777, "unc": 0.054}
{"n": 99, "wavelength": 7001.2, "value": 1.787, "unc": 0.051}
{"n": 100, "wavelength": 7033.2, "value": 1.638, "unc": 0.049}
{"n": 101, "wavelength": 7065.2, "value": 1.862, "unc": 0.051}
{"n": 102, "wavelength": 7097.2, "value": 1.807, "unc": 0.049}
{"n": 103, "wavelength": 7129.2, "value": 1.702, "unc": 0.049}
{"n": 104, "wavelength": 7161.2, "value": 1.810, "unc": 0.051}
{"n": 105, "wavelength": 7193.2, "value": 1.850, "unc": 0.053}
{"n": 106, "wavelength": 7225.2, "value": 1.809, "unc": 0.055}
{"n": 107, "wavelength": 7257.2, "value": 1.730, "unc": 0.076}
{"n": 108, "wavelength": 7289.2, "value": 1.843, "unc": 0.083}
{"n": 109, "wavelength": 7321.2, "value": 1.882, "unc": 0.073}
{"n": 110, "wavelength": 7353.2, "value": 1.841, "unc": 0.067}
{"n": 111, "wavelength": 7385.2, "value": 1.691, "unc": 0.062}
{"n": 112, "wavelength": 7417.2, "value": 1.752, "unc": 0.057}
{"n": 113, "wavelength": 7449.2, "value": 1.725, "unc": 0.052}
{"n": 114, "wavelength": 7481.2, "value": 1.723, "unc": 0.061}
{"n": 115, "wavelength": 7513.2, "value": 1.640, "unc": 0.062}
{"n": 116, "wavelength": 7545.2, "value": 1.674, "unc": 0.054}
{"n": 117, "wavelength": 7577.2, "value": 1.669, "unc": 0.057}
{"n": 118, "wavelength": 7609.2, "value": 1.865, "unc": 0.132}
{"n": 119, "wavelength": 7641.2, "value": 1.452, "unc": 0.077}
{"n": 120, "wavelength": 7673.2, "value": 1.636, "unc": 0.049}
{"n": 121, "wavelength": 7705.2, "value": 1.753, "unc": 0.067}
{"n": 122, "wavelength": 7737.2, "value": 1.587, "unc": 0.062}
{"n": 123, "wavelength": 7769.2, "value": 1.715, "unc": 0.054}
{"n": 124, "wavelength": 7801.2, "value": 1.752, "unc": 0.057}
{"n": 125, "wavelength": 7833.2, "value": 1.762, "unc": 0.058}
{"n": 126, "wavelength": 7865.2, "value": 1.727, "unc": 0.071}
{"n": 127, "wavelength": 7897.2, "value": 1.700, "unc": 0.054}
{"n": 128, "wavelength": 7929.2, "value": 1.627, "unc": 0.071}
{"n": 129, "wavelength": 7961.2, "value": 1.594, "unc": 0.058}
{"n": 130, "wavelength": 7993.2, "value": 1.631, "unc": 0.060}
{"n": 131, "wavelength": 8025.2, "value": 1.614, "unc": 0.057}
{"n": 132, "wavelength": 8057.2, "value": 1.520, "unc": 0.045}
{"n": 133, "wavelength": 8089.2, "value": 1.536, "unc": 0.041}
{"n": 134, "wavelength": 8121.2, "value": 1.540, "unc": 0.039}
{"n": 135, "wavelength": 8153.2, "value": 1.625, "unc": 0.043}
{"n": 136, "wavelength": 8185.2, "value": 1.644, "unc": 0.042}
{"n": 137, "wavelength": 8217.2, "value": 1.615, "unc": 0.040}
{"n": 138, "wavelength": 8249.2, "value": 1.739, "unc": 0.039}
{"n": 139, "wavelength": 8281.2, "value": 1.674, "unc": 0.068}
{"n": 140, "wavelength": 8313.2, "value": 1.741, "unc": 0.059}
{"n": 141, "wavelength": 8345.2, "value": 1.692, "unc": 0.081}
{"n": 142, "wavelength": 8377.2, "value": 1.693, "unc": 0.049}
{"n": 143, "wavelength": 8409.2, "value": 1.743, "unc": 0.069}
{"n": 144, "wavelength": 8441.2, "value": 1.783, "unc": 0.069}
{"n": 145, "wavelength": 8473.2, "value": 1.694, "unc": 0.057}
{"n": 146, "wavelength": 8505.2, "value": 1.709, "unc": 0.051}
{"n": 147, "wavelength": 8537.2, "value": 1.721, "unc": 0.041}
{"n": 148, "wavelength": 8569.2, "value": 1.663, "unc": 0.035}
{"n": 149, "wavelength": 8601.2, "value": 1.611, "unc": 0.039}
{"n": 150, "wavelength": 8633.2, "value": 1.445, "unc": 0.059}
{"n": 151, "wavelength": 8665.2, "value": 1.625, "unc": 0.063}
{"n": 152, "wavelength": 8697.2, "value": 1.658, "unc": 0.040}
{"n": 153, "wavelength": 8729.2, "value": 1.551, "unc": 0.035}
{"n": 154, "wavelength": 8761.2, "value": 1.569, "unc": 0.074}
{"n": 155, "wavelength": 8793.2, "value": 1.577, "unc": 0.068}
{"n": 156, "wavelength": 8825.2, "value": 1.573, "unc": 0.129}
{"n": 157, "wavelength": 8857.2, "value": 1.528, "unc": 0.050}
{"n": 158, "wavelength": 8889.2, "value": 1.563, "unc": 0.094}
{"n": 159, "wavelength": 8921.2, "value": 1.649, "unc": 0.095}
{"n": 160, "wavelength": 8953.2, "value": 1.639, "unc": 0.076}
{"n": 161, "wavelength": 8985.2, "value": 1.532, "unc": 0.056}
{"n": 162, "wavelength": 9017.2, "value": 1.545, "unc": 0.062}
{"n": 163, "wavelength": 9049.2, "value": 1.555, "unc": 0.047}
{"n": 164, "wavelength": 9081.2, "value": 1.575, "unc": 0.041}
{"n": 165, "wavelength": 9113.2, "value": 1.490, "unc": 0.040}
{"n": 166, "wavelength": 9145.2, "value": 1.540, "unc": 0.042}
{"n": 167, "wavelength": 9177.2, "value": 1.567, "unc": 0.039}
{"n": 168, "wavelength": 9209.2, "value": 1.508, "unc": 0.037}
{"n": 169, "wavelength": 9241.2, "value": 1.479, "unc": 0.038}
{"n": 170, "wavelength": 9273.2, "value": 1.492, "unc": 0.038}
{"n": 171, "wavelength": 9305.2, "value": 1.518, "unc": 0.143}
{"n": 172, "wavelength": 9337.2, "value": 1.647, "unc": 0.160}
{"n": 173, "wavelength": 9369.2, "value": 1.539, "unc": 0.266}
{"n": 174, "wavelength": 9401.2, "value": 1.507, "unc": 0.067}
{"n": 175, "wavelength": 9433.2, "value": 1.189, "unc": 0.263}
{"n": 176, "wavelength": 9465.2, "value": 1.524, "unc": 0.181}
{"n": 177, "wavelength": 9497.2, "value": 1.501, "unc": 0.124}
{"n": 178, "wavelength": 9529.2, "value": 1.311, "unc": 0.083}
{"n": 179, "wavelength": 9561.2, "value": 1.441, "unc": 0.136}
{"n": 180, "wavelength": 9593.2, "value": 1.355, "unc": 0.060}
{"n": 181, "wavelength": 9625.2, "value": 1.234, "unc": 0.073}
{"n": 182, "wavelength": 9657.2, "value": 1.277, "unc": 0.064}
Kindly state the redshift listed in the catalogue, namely 0.126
